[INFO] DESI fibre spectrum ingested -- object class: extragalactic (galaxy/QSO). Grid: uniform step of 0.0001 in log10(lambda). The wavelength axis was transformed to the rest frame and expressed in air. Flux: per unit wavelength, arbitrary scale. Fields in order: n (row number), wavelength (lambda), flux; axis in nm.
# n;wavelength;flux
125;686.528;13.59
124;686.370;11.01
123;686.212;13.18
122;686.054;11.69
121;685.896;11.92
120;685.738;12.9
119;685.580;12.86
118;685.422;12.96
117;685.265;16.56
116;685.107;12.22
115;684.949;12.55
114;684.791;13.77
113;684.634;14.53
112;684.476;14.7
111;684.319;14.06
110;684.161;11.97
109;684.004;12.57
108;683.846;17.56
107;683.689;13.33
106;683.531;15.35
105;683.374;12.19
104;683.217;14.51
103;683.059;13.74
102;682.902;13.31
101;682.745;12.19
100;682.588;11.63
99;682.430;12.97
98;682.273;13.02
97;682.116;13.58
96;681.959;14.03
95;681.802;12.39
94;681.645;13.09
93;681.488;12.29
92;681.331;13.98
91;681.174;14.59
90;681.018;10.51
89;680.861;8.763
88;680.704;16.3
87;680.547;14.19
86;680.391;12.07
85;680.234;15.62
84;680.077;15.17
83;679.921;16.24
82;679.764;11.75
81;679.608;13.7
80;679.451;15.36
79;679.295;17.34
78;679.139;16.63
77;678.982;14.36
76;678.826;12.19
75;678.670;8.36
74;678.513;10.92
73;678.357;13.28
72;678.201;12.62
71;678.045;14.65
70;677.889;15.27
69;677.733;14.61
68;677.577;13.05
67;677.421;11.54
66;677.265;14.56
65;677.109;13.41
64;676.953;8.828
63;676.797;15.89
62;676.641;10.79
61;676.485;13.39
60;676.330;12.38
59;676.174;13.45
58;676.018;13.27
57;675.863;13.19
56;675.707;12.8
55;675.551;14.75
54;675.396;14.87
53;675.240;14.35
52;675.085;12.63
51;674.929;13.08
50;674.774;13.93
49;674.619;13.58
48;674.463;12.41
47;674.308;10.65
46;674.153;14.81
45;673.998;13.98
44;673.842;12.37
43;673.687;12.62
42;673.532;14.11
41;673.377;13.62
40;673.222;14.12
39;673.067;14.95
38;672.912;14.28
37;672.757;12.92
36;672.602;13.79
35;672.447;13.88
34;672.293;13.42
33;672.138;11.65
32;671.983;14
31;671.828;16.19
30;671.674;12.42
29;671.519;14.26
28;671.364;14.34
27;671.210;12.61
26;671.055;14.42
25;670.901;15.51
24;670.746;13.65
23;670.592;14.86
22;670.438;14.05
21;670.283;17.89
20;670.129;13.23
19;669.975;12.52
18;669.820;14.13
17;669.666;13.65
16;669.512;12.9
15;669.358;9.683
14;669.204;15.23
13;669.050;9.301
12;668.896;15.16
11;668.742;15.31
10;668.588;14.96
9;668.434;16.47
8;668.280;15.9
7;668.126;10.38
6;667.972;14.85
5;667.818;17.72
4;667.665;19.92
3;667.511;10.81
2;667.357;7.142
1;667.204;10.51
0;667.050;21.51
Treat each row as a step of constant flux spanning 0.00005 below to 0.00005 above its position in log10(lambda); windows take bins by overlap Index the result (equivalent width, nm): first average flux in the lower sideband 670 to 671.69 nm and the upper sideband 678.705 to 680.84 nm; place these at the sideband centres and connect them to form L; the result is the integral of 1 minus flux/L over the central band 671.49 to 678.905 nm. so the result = 0.57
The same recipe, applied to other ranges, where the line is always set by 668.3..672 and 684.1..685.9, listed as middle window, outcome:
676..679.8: 0.13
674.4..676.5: 0.06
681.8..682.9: 0.06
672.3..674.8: 0.08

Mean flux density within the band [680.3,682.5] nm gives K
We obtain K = 13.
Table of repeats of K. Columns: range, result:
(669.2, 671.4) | 13.9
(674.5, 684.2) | 13.4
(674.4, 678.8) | 13.1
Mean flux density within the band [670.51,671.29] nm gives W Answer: 14.2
